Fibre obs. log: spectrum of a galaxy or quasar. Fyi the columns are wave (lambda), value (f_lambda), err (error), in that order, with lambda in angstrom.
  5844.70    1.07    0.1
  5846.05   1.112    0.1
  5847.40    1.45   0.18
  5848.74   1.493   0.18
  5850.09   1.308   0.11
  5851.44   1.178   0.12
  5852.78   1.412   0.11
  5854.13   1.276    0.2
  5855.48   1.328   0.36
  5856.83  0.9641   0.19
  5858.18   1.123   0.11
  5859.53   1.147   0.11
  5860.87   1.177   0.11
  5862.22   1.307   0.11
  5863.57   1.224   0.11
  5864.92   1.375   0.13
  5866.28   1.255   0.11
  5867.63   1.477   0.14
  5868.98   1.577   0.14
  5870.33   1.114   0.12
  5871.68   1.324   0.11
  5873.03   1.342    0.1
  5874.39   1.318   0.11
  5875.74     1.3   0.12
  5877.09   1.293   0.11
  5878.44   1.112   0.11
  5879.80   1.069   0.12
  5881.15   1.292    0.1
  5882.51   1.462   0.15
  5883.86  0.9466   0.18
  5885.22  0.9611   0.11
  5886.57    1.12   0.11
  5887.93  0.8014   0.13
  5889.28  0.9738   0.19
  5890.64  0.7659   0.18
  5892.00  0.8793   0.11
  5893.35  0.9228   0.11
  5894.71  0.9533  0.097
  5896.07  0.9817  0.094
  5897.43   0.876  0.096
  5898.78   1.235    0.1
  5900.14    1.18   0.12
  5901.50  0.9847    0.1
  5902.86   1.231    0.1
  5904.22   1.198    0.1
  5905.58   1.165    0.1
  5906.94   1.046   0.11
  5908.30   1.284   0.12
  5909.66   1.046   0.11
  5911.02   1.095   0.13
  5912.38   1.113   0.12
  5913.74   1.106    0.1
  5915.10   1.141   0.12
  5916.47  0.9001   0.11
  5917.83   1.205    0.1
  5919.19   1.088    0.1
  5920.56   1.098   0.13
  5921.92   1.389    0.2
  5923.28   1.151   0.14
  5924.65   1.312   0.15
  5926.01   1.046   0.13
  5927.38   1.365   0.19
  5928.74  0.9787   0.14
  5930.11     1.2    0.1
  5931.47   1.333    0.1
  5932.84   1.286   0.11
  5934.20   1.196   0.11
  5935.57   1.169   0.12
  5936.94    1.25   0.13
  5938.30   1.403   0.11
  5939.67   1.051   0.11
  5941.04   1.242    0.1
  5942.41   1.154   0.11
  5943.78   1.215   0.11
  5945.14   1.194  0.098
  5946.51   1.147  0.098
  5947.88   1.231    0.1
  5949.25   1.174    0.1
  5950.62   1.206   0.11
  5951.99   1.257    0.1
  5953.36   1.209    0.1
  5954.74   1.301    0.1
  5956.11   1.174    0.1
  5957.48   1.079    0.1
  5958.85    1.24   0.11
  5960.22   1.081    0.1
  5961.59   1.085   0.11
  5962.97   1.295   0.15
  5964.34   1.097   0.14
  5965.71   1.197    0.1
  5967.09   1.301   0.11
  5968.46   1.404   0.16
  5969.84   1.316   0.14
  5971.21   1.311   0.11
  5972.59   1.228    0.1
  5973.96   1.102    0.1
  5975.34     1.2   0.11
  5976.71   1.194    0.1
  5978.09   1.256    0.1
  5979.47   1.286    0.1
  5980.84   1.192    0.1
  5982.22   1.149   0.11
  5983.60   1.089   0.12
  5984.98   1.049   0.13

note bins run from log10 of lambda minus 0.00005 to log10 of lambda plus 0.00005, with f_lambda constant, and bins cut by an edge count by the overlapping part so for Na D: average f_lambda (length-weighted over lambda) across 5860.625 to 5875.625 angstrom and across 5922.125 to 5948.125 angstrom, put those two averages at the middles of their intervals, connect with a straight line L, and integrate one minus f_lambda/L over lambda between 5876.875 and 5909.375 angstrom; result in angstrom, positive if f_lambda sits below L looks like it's 5.3 angstrom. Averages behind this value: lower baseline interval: 1.32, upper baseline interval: 1.21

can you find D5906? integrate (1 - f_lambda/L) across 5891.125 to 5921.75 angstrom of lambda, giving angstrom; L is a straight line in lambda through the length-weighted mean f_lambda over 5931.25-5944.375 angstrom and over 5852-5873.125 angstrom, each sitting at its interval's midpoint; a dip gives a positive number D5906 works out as 4.0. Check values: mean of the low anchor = 1.27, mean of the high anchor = 1.23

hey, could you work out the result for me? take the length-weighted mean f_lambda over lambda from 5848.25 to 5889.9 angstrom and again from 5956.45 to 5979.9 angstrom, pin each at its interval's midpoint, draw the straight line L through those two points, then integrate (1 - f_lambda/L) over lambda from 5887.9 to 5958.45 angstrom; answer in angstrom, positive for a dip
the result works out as 4.73 angstrom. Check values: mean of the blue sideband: 1.23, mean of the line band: 1.14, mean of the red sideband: 1.21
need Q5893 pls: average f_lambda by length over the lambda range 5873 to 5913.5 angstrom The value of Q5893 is 1.09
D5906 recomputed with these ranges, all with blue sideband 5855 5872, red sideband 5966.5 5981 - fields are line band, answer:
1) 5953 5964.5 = 0.7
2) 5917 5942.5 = 1.0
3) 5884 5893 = 2.4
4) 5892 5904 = 2.1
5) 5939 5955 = 0.8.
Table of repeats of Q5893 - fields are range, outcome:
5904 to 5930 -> 1.14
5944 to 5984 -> 1.21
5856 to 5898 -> 1.14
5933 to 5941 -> 1.22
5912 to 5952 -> 1.19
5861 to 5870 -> 1.35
